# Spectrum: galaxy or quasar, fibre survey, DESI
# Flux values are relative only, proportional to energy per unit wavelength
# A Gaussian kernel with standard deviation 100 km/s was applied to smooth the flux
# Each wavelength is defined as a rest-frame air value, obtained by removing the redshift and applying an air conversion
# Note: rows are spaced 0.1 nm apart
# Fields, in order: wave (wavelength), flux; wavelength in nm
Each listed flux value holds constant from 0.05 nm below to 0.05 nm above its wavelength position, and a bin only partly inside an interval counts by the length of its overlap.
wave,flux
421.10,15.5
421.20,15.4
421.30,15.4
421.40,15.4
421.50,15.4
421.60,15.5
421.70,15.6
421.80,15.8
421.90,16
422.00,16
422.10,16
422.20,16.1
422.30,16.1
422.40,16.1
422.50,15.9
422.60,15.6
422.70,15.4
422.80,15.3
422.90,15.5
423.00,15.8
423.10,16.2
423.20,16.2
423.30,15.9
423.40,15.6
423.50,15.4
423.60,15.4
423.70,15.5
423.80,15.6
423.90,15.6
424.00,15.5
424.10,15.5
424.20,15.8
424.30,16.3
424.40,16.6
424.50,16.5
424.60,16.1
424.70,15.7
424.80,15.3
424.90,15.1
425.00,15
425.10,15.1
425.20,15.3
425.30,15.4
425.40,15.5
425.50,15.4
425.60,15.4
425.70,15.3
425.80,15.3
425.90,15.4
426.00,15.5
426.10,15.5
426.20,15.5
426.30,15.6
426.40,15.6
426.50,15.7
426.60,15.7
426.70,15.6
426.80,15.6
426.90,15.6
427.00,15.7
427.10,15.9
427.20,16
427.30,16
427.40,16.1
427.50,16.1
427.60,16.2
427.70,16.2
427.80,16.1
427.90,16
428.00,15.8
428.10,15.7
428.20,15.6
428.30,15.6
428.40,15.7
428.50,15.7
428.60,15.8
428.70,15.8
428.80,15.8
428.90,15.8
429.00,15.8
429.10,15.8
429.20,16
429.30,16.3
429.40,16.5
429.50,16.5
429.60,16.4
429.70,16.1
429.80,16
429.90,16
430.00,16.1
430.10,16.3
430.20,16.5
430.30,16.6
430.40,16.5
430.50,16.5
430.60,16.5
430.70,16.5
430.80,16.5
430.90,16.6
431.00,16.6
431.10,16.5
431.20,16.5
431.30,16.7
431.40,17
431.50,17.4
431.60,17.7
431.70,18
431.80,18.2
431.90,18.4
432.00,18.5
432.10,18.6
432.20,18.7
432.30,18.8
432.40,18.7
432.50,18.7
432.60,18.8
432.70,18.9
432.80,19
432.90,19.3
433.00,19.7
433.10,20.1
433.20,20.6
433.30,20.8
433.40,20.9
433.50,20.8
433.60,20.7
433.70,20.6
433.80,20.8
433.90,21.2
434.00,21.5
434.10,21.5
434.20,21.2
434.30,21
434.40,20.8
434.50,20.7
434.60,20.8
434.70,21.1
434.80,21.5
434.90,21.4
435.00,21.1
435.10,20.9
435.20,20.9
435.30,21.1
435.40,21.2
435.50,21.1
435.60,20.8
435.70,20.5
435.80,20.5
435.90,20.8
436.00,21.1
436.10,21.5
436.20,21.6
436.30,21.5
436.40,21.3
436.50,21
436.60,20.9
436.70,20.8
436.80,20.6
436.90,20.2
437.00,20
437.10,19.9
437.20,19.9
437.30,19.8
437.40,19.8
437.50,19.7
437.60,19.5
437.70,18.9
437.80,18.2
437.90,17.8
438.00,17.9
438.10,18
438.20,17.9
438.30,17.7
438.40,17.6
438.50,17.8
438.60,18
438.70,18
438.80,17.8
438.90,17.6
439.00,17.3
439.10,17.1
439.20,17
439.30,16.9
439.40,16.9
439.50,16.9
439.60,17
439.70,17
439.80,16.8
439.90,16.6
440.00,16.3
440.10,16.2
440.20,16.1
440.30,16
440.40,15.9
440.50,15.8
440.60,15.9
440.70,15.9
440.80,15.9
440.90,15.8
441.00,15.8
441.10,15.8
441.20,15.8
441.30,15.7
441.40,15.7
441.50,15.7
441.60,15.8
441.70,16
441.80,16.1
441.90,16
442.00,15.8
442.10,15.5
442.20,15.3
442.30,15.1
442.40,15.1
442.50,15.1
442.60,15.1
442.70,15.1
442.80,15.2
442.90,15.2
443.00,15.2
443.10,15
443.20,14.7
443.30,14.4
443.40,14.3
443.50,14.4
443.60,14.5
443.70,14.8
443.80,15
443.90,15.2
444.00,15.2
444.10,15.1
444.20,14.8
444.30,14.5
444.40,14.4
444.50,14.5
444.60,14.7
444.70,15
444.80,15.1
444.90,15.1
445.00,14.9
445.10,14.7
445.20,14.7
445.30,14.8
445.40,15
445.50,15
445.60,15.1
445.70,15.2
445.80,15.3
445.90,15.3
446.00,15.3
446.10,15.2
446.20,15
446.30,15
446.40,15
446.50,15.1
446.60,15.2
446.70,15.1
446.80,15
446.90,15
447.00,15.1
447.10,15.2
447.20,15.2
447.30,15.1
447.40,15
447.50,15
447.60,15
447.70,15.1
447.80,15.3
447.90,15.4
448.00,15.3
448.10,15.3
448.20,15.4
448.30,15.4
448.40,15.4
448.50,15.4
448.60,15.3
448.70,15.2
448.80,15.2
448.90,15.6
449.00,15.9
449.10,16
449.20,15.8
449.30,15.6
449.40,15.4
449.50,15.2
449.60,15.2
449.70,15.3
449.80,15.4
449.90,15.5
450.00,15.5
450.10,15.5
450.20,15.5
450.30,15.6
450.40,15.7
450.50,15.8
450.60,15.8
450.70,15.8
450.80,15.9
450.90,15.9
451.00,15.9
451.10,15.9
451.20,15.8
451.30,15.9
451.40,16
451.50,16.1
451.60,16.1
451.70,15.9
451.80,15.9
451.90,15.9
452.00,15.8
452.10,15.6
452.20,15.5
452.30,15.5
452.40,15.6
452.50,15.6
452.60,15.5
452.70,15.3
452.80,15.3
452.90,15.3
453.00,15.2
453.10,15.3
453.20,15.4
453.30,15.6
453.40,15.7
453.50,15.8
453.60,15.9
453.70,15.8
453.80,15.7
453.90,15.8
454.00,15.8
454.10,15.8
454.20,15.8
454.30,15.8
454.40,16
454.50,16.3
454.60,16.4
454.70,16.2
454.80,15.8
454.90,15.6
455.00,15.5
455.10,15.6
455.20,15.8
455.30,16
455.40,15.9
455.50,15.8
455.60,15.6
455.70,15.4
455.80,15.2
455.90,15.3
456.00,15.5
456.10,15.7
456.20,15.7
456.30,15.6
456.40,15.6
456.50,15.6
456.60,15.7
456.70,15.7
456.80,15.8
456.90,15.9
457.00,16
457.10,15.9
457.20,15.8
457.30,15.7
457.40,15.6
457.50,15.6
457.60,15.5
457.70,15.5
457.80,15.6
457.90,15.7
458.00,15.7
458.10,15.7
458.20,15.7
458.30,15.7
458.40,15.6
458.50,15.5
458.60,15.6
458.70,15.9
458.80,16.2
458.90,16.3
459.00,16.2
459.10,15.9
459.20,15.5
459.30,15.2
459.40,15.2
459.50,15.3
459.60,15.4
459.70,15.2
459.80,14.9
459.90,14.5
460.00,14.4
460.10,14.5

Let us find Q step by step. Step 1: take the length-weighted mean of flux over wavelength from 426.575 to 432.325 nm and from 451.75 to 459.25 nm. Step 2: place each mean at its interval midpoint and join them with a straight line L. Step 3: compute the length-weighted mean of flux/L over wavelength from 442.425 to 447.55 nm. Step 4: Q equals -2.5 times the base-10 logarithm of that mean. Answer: 0.07 mag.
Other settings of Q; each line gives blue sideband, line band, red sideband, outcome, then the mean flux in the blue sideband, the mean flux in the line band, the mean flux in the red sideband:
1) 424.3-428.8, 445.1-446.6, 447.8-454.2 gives 0.04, 15.7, 15.1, 15.6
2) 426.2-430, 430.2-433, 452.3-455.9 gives -0.12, 15.9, 17.7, 15.7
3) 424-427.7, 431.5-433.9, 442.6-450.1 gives -0.24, 15.7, 19.4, 15.1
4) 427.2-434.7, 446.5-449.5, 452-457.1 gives 0.06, 17.7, 15.3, 15.7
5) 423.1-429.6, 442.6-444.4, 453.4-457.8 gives 0.06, 15.7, 14.9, 15.7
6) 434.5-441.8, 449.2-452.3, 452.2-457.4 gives 0.05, 18.5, 15.7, 15.7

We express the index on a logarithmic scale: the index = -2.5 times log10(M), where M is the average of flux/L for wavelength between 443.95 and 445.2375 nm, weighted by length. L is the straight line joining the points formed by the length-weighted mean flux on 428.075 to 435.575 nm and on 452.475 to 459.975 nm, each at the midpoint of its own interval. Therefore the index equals 0.14 mag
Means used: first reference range 18.3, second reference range 15.6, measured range 14.8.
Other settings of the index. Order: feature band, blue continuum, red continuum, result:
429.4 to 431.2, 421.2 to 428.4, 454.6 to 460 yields -0.05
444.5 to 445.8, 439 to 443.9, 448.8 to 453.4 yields 0.05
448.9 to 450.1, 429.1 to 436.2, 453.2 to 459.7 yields 0.08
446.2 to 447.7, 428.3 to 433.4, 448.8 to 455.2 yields 0.07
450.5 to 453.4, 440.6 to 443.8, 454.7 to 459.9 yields -0.01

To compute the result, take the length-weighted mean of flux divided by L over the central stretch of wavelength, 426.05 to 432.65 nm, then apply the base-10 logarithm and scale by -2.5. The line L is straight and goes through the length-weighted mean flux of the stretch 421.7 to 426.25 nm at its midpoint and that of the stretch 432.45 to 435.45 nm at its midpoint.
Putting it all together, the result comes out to 0.11 mag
